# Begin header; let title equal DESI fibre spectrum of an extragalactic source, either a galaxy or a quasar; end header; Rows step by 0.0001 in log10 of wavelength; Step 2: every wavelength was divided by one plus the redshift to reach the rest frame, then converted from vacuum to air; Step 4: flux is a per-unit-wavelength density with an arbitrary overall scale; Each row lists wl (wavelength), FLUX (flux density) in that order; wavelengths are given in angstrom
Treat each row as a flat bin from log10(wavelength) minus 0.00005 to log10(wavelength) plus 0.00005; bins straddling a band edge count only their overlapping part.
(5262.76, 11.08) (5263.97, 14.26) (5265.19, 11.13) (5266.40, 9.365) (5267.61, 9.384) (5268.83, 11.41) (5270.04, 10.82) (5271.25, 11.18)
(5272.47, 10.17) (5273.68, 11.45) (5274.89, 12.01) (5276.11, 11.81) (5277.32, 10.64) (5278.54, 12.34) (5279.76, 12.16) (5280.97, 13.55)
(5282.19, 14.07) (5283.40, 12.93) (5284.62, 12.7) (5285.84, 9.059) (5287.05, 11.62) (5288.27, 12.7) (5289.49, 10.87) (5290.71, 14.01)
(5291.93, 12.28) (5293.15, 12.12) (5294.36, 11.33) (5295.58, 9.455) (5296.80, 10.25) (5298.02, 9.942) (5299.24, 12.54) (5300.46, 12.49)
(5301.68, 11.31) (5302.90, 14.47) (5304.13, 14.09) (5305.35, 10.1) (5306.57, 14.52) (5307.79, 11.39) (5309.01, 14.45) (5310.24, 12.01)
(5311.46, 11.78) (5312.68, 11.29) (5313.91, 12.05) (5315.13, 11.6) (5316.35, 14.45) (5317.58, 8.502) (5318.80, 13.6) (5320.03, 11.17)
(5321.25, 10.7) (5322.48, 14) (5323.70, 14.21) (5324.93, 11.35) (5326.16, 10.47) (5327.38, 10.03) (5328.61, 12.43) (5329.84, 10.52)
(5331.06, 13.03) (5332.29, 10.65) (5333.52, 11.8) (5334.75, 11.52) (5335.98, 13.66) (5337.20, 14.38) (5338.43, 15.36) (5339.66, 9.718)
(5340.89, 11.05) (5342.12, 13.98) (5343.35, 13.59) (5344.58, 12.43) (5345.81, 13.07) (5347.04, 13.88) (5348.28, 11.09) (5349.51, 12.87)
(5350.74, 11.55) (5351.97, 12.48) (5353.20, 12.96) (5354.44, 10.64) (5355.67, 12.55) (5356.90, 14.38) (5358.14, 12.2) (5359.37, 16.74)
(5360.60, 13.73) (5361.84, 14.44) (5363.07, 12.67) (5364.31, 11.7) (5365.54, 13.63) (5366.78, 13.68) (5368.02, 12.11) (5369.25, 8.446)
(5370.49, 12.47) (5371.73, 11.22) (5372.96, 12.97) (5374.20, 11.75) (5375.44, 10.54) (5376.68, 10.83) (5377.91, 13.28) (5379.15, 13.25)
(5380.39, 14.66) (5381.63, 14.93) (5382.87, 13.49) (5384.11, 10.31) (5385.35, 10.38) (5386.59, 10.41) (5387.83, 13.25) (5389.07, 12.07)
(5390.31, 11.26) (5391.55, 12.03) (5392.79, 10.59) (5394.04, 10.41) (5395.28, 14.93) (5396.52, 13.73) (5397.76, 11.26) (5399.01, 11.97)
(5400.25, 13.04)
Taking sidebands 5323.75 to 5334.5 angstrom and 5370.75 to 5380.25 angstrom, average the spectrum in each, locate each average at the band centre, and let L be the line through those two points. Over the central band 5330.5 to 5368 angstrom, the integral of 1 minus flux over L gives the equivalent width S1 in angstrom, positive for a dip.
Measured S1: -3.49 angstrom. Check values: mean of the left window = 11.4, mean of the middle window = 12.8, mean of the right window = 12.1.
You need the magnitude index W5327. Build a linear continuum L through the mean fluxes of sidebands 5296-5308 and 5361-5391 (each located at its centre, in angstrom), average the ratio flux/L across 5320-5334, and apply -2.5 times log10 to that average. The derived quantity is 0.039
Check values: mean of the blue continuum 12.1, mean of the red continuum 12.2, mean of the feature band 11.7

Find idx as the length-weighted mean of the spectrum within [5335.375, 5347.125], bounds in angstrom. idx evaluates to 13.1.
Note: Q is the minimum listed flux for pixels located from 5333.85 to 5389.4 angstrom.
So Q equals 8.446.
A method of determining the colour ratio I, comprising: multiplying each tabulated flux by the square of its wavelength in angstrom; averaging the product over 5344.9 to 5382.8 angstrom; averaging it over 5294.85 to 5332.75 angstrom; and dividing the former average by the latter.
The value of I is 1.1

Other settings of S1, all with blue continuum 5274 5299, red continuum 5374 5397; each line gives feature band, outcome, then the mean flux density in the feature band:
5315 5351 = -0.73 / 12.2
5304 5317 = -0.60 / 12.5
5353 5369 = -1.28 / 13.1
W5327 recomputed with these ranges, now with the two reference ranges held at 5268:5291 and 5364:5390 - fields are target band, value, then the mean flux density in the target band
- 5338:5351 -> -0.05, 12.6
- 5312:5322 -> 0.02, 11.7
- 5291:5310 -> -0.02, 12.1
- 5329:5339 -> -0.05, 12.6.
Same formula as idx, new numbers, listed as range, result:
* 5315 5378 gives 12.3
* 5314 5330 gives 11.8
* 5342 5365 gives 13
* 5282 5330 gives 12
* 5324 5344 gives 12.1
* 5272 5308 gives 12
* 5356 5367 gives 13.7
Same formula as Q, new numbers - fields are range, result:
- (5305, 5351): 8.502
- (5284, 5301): 9.059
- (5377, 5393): 10.31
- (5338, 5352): 9.718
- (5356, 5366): 11.7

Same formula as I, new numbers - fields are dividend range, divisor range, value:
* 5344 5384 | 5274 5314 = 1.08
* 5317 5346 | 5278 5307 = 1.02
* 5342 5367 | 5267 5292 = 1.14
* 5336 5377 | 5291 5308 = 1.08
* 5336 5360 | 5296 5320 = 1.08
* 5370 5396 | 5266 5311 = 1.06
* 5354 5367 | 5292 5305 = 1.16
